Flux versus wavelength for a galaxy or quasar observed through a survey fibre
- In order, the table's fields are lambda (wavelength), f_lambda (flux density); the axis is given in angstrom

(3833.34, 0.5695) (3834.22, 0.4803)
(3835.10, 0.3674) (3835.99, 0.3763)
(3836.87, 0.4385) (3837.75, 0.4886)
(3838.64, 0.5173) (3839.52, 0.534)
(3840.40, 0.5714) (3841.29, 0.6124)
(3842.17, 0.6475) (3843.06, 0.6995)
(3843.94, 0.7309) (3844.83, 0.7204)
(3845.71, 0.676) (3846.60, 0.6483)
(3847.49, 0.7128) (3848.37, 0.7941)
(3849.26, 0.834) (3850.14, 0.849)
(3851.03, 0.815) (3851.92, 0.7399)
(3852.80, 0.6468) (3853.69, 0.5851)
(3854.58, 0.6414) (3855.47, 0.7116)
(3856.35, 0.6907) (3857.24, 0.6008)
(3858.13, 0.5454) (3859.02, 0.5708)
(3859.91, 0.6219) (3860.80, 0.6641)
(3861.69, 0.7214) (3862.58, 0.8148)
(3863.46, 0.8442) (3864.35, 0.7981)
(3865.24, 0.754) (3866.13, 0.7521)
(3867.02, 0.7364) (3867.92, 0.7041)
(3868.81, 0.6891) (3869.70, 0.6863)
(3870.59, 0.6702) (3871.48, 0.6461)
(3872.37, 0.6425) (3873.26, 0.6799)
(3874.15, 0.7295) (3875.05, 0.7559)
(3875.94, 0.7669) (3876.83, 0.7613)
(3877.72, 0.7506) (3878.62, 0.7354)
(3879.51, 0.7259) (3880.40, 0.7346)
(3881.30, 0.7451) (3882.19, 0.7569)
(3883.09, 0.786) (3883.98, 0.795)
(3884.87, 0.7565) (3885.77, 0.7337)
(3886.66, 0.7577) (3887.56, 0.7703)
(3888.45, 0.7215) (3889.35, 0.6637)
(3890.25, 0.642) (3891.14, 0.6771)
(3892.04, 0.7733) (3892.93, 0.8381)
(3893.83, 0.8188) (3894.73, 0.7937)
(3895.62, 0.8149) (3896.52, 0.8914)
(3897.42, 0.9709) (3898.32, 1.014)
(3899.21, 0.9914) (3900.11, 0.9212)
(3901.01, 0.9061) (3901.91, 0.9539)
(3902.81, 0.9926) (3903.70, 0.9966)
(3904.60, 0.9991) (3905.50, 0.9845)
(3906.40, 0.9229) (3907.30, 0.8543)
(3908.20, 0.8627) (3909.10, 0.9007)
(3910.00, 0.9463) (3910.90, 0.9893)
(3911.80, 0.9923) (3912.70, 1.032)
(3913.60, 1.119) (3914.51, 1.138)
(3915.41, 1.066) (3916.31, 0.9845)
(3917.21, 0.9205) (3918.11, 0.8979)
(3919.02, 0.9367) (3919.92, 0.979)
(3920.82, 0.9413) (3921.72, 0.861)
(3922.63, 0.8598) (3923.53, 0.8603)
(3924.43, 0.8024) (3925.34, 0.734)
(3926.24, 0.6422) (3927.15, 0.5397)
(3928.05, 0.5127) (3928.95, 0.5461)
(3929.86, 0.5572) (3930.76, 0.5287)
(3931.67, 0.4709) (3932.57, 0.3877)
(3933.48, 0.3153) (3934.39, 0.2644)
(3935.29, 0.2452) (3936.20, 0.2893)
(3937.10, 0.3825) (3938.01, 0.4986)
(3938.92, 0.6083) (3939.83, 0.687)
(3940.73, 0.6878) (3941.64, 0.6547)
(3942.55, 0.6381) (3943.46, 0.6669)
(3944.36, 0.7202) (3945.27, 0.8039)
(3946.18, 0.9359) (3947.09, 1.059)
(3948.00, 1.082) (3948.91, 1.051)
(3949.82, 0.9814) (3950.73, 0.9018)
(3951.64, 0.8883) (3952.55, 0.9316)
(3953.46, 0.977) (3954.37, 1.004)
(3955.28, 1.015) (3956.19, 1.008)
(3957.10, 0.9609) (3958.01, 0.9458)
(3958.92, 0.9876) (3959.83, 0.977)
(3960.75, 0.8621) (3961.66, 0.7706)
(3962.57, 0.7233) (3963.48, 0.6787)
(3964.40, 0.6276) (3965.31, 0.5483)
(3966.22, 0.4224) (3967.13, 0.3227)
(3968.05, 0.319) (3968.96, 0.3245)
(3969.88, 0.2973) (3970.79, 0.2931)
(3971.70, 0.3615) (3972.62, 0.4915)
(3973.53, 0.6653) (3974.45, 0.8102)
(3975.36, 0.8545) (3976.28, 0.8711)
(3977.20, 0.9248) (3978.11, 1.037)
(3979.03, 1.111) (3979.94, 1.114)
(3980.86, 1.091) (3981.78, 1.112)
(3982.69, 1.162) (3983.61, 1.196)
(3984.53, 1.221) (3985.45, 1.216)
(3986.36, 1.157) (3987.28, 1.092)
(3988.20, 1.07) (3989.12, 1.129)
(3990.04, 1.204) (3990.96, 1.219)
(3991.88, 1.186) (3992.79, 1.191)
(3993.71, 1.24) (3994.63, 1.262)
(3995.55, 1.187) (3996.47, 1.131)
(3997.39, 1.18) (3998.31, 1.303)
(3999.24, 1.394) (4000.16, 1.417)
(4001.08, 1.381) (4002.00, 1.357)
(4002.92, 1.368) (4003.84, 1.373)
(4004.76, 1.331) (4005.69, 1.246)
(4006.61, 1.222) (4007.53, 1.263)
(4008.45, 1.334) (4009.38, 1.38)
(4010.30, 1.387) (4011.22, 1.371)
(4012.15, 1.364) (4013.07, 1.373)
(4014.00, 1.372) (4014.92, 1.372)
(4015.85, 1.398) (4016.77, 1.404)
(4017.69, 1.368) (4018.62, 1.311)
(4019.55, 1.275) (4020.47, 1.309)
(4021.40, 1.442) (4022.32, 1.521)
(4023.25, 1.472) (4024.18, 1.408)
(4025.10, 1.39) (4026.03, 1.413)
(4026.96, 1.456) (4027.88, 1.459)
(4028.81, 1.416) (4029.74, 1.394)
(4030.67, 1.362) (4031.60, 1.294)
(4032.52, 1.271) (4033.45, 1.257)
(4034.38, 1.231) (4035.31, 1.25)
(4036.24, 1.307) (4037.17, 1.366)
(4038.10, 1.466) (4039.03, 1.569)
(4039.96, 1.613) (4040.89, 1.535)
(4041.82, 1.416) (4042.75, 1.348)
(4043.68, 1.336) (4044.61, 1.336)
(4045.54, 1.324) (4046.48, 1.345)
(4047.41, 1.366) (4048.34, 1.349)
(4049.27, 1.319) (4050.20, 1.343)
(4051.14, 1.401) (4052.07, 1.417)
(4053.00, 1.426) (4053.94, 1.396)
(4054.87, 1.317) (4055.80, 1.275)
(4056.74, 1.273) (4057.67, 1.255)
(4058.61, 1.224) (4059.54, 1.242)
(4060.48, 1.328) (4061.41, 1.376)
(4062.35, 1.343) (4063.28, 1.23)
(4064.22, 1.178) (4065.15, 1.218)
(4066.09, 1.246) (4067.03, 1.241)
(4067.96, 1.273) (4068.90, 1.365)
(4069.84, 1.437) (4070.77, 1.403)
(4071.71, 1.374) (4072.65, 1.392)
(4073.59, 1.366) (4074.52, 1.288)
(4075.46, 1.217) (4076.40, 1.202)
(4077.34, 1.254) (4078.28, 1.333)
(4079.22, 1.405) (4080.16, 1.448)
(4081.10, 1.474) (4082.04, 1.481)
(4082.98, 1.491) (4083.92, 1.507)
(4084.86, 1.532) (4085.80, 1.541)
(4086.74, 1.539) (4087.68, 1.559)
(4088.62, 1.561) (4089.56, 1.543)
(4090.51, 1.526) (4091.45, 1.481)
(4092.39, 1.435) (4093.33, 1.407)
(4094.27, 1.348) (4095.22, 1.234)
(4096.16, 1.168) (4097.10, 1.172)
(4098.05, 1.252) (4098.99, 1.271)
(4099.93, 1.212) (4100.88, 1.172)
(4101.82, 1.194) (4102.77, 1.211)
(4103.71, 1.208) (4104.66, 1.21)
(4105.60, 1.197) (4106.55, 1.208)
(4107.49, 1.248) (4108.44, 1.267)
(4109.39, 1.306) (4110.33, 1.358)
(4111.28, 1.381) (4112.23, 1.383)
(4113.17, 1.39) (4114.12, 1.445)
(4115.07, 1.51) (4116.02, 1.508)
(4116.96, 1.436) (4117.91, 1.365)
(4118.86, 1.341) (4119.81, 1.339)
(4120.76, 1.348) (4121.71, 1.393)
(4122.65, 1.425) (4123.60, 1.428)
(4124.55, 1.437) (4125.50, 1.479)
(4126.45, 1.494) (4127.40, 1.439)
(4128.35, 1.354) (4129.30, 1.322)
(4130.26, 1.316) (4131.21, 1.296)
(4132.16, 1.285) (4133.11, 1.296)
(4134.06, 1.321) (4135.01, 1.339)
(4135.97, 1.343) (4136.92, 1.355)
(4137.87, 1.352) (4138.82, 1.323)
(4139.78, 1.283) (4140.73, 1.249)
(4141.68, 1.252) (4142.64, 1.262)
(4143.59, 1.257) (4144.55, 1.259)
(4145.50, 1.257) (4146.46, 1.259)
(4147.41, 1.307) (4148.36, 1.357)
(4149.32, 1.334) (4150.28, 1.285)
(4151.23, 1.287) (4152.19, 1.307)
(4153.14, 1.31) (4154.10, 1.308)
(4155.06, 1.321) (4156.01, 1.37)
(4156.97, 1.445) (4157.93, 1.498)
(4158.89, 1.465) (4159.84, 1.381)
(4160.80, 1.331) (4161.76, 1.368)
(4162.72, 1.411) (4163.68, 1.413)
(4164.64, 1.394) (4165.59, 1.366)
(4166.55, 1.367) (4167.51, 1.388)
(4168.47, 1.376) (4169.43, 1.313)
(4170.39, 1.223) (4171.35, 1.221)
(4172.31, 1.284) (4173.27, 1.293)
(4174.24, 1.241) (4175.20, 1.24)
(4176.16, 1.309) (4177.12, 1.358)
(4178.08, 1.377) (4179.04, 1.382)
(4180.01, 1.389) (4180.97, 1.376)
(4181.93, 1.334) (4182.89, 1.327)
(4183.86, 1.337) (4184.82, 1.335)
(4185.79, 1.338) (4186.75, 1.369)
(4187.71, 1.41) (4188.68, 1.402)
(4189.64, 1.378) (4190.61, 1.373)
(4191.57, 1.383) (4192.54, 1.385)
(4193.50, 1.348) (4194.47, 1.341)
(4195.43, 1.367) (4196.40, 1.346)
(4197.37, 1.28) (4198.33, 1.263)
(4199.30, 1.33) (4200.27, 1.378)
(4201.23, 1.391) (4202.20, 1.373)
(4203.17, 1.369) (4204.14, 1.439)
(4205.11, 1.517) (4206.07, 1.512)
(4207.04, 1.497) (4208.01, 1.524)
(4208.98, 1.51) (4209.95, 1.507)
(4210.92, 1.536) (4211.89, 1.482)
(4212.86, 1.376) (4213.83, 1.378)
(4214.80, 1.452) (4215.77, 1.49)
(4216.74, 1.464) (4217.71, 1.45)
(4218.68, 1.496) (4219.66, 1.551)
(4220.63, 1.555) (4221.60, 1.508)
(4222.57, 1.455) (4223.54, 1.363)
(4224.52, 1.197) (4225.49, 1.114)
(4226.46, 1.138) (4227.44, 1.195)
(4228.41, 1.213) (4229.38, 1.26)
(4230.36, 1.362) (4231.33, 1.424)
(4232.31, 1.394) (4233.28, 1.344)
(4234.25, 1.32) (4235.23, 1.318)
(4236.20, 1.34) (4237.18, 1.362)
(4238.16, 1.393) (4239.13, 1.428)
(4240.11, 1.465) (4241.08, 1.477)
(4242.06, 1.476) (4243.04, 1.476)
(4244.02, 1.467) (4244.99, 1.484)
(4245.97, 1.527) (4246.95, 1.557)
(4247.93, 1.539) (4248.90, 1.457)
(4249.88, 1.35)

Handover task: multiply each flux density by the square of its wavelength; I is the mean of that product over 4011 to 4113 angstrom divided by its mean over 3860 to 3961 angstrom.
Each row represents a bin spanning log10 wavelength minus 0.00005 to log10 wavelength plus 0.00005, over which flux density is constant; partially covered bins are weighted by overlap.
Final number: 1.8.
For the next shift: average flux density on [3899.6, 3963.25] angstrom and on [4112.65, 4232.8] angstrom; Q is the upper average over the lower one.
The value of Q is 1.68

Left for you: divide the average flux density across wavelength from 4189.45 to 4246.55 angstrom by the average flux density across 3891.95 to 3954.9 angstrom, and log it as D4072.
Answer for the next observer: 1.7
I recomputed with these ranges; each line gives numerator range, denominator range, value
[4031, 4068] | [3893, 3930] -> 1.60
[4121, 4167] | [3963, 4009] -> 1.44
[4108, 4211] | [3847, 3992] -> 1.93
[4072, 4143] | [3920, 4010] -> 1.64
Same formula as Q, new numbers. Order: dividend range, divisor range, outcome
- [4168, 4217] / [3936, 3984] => 1.76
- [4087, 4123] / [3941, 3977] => 1.78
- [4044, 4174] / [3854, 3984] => 1.73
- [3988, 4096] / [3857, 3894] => 1.87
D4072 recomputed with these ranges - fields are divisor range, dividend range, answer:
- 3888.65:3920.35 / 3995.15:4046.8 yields 1.48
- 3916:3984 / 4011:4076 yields 1.81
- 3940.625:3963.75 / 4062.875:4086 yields 1.53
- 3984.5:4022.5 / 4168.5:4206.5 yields 1.04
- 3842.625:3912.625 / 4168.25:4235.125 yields 1.76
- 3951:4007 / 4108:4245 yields 1.40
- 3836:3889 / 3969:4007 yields 1.55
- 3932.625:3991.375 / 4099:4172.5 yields 1.66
